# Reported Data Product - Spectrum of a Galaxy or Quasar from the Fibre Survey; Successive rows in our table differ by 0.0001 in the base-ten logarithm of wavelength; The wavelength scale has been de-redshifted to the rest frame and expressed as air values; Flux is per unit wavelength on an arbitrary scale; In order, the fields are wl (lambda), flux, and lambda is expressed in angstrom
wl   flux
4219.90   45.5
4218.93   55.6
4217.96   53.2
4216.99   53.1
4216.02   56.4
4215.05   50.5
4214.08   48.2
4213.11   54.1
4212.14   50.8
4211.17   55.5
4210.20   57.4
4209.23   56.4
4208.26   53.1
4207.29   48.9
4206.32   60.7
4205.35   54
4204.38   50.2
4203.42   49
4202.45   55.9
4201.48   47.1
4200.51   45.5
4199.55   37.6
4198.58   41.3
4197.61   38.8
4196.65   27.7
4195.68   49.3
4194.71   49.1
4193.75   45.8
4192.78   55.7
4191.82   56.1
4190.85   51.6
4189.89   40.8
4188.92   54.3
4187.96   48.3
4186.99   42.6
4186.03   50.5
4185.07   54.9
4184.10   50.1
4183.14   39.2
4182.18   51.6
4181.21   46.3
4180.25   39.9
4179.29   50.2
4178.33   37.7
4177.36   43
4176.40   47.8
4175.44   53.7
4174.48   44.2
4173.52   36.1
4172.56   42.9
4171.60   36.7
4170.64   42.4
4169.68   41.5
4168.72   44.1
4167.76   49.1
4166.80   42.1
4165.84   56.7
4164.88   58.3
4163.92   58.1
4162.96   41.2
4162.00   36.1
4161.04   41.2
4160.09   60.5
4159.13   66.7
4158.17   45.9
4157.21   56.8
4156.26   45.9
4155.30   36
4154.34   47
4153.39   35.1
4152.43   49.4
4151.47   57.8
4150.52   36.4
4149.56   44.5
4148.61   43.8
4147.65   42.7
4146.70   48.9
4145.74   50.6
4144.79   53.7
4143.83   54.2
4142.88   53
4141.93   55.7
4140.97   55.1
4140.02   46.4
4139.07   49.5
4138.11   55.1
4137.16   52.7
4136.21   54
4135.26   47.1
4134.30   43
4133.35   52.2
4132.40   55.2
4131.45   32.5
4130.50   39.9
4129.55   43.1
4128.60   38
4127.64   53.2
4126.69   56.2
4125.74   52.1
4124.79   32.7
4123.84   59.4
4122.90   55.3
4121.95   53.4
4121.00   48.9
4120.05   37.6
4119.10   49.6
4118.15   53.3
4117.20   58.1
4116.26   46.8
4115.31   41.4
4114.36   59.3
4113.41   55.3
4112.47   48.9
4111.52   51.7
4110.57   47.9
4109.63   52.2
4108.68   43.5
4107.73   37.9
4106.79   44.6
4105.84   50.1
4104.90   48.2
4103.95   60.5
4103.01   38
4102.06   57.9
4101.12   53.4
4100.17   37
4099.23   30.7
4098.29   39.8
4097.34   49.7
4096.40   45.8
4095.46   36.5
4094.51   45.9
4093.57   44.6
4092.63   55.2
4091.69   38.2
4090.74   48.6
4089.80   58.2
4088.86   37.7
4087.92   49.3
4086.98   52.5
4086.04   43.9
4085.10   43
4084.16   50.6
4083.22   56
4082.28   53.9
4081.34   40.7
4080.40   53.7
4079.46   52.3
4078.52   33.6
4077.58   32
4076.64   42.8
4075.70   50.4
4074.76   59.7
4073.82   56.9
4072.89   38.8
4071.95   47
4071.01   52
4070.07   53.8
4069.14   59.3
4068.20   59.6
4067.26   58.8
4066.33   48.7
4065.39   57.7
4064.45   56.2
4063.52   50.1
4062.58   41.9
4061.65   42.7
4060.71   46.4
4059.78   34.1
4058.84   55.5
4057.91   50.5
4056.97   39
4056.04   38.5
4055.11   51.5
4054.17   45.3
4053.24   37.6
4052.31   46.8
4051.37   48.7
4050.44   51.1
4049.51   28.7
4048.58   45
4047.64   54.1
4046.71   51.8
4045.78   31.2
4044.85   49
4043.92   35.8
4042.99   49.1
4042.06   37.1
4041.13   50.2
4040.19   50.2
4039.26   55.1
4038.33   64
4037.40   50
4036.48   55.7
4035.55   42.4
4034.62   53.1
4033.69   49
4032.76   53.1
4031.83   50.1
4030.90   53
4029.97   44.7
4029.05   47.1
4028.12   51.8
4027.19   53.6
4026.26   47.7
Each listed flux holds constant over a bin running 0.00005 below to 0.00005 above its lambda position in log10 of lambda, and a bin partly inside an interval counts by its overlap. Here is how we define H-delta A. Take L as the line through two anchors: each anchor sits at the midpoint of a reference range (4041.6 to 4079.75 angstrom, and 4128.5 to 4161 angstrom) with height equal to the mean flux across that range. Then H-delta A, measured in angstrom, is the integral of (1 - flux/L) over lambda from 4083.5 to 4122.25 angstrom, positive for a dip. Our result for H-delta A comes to 0.2 angstrom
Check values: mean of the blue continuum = 46.8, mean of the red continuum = 48.5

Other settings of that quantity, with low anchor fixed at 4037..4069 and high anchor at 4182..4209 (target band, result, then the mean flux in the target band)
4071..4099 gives 0.5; 46.7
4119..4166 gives -0.7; 48.7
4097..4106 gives 0.3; 46.4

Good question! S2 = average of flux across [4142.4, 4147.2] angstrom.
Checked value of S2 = 52.1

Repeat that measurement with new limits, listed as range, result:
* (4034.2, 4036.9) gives 50.2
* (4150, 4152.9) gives 47.8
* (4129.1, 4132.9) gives 42.8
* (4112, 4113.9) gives 52.3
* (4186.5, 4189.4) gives 48.4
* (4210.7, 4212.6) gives 53.2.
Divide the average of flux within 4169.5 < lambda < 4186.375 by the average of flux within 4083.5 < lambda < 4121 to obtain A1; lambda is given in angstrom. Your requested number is 0.95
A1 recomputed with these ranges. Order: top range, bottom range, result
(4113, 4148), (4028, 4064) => 1.06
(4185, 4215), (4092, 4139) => 1.03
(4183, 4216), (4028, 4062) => 1.05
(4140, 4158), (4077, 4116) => 1.03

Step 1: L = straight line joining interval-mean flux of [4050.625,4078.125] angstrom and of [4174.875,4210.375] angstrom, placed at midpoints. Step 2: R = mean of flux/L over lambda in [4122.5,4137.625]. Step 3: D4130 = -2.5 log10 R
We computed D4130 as 0.007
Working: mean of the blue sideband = 48.3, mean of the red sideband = 48.1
